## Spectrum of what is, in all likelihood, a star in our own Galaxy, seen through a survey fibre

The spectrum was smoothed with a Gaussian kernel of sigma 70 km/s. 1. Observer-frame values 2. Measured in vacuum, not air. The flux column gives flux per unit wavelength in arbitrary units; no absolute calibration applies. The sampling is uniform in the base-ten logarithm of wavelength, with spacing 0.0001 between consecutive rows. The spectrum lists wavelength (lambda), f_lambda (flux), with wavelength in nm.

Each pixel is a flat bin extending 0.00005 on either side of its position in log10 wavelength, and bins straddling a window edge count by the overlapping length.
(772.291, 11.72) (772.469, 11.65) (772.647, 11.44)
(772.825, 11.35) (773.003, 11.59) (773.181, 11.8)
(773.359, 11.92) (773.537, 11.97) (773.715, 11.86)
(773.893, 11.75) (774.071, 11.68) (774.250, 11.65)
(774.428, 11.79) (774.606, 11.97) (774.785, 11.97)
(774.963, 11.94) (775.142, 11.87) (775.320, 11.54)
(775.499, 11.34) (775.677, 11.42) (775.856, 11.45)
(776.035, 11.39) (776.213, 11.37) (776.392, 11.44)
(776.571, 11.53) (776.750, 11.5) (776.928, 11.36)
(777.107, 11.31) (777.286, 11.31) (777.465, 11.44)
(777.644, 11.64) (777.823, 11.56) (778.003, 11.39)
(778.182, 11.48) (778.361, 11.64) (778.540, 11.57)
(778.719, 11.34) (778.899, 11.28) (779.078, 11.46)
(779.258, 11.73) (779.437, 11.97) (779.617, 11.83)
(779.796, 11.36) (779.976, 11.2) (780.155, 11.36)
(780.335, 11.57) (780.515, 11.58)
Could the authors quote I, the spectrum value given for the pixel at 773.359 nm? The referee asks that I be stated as 11.92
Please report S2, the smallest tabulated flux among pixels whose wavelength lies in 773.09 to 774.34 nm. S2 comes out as 11.65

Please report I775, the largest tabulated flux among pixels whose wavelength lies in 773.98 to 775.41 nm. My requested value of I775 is 11.97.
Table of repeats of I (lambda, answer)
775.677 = 11.42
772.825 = 11.35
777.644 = 11.64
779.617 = 11.83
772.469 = 11.65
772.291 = 11.72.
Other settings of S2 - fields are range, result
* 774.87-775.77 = 11.34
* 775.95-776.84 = 11.37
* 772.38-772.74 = 11.44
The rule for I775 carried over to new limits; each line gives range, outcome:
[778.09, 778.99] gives 11.64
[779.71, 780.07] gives 11.36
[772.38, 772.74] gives 11.65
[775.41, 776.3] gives 11.45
